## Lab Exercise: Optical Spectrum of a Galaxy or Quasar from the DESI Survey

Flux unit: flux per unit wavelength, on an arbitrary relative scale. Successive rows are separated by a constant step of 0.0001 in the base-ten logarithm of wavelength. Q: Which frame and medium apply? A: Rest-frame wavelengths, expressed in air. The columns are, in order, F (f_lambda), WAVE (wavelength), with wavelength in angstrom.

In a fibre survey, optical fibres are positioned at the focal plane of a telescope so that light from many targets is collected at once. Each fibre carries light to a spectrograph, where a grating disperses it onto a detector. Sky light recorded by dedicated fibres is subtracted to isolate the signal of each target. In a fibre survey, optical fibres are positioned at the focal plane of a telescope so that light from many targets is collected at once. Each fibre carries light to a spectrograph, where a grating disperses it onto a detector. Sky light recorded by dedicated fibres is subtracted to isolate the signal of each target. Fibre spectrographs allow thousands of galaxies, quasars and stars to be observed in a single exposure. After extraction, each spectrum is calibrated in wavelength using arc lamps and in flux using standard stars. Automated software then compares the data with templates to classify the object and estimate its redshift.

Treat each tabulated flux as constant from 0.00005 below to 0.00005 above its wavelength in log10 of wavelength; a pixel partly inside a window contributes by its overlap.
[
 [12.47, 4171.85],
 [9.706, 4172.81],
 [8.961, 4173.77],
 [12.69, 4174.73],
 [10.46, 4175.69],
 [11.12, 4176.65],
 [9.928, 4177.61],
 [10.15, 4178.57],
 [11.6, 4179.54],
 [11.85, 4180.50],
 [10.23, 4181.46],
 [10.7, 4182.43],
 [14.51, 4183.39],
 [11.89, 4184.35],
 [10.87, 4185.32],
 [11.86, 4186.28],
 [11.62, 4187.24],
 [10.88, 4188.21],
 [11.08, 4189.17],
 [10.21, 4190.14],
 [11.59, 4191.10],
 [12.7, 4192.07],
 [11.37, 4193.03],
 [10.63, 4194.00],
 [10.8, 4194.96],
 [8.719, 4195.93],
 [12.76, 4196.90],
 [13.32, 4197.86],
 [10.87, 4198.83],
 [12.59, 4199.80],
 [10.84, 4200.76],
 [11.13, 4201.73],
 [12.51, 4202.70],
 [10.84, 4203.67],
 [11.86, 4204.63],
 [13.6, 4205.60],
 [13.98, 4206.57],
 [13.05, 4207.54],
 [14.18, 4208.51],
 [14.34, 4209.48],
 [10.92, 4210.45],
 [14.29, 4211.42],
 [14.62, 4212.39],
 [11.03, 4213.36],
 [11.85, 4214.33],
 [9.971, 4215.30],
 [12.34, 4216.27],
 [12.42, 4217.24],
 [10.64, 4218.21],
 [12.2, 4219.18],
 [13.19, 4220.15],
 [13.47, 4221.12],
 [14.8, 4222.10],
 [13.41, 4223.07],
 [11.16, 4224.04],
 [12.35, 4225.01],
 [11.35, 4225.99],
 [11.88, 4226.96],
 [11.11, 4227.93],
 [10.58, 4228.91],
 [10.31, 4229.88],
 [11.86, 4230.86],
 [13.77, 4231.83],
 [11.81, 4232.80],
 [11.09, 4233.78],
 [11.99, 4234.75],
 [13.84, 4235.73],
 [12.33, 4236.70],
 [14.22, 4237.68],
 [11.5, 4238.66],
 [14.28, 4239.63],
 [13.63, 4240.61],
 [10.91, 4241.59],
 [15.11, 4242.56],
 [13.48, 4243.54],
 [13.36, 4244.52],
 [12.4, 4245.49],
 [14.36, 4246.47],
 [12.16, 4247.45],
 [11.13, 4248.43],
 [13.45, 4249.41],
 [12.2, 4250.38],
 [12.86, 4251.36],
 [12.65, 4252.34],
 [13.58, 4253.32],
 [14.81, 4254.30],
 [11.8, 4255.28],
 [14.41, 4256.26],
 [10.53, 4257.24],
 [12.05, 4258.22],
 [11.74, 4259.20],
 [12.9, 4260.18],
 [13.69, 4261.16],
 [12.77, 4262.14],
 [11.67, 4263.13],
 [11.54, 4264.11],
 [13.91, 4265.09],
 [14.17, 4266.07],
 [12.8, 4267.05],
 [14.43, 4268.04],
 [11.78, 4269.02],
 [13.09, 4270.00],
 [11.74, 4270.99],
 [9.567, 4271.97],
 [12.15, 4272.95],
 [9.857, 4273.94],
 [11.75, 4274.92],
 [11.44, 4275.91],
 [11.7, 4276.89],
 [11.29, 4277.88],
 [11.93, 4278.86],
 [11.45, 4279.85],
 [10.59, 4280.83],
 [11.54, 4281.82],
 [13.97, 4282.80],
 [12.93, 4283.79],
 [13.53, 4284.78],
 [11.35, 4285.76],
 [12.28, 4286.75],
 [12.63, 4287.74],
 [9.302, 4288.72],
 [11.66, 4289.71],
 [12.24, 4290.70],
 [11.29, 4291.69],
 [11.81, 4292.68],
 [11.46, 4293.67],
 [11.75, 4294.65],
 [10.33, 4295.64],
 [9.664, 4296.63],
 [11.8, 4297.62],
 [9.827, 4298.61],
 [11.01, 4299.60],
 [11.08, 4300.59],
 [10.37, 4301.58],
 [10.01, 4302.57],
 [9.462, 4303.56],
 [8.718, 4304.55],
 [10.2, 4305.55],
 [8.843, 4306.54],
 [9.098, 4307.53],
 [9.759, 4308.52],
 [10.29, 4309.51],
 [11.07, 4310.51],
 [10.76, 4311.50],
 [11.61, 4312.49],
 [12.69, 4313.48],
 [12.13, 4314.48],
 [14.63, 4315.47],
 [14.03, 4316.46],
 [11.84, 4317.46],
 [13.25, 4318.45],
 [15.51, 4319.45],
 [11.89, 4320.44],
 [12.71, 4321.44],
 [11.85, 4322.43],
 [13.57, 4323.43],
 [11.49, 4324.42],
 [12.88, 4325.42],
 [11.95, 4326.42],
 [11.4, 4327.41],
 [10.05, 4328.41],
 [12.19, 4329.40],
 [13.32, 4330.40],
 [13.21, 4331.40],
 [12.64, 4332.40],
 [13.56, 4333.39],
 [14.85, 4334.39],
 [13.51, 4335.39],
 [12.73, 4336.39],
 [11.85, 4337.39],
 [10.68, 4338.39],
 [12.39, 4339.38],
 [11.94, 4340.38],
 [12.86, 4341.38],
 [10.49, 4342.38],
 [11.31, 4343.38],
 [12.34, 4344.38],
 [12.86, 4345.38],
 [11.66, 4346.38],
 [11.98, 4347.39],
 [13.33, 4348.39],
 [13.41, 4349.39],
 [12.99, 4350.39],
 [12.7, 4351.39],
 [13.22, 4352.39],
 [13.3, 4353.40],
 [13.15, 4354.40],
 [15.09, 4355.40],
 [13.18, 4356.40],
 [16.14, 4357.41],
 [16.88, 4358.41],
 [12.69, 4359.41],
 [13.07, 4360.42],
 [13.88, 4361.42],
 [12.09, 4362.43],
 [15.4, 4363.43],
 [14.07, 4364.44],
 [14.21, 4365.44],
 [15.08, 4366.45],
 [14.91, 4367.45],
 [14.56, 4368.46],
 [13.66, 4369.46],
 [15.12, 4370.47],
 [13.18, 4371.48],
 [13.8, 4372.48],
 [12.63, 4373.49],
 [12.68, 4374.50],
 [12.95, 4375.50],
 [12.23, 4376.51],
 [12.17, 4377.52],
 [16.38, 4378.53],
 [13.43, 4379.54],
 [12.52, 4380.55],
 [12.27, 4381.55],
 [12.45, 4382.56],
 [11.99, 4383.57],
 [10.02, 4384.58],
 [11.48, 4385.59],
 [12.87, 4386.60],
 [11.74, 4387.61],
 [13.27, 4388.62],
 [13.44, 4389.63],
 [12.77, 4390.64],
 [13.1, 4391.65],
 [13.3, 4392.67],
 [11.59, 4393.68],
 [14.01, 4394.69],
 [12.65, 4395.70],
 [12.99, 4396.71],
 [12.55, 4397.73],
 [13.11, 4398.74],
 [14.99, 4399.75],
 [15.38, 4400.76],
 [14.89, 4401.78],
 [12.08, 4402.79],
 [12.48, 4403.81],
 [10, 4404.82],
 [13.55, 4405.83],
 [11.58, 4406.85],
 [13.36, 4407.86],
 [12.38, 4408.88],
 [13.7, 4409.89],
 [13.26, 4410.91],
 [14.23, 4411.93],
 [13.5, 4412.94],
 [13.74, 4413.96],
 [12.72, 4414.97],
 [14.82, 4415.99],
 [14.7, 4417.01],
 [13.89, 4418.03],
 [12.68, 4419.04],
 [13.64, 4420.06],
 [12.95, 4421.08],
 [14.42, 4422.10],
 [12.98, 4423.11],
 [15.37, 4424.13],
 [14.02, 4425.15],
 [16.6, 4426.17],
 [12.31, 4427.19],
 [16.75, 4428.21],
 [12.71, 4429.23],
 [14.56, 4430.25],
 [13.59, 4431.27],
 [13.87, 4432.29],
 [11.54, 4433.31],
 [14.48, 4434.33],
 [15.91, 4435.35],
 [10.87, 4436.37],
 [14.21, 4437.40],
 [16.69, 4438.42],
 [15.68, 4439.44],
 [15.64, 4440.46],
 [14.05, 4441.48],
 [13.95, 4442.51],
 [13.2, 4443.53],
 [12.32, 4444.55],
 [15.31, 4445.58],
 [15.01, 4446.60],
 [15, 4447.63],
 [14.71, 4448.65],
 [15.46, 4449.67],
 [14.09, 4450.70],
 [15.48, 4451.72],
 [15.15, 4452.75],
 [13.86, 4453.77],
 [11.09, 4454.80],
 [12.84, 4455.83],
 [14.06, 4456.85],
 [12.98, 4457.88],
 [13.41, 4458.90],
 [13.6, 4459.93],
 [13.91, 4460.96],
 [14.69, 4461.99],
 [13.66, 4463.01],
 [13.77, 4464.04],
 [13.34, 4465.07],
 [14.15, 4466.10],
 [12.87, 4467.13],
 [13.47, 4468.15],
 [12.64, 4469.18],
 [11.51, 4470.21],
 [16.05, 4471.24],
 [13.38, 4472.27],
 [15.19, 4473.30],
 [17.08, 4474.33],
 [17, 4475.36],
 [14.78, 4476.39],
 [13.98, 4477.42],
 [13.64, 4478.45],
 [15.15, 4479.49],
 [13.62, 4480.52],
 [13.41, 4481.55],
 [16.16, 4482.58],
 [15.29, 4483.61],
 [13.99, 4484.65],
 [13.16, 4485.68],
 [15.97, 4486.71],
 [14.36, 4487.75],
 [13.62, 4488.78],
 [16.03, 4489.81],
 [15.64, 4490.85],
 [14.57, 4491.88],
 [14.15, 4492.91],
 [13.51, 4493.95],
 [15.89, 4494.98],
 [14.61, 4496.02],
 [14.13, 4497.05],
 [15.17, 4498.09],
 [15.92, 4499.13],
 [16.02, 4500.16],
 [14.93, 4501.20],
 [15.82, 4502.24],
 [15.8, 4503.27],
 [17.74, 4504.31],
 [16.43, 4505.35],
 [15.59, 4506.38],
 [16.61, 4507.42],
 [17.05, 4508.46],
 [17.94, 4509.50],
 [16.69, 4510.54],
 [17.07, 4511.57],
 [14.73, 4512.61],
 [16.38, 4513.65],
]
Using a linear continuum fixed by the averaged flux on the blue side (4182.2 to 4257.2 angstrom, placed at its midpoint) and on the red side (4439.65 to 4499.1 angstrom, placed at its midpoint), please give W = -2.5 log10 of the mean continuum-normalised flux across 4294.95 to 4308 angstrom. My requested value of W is 0.28 mag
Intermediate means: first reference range 12.3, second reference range 14.3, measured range 10.1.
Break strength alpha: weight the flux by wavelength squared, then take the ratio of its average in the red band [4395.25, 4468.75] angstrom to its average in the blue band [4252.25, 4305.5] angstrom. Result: 1.3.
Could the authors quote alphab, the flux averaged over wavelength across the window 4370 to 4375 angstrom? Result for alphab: 13.5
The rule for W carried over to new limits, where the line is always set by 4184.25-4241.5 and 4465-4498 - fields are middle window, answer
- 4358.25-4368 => -0.056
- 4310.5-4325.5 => 0.031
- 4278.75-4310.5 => 0.167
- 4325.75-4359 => 0.035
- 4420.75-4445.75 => -0.008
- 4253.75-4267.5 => -0.022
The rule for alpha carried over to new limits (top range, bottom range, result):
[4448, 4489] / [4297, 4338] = 1.29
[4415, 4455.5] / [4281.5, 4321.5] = 1.31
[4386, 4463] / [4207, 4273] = 1.19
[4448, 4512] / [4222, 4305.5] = 1.35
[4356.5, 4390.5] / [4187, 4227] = 1.20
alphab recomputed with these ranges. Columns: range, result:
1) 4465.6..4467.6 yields 13.5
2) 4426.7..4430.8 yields 14.1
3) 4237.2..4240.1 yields 13.3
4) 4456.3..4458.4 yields 13.6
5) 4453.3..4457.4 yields 12.9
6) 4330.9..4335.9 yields 13.5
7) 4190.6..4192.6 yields 12.1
